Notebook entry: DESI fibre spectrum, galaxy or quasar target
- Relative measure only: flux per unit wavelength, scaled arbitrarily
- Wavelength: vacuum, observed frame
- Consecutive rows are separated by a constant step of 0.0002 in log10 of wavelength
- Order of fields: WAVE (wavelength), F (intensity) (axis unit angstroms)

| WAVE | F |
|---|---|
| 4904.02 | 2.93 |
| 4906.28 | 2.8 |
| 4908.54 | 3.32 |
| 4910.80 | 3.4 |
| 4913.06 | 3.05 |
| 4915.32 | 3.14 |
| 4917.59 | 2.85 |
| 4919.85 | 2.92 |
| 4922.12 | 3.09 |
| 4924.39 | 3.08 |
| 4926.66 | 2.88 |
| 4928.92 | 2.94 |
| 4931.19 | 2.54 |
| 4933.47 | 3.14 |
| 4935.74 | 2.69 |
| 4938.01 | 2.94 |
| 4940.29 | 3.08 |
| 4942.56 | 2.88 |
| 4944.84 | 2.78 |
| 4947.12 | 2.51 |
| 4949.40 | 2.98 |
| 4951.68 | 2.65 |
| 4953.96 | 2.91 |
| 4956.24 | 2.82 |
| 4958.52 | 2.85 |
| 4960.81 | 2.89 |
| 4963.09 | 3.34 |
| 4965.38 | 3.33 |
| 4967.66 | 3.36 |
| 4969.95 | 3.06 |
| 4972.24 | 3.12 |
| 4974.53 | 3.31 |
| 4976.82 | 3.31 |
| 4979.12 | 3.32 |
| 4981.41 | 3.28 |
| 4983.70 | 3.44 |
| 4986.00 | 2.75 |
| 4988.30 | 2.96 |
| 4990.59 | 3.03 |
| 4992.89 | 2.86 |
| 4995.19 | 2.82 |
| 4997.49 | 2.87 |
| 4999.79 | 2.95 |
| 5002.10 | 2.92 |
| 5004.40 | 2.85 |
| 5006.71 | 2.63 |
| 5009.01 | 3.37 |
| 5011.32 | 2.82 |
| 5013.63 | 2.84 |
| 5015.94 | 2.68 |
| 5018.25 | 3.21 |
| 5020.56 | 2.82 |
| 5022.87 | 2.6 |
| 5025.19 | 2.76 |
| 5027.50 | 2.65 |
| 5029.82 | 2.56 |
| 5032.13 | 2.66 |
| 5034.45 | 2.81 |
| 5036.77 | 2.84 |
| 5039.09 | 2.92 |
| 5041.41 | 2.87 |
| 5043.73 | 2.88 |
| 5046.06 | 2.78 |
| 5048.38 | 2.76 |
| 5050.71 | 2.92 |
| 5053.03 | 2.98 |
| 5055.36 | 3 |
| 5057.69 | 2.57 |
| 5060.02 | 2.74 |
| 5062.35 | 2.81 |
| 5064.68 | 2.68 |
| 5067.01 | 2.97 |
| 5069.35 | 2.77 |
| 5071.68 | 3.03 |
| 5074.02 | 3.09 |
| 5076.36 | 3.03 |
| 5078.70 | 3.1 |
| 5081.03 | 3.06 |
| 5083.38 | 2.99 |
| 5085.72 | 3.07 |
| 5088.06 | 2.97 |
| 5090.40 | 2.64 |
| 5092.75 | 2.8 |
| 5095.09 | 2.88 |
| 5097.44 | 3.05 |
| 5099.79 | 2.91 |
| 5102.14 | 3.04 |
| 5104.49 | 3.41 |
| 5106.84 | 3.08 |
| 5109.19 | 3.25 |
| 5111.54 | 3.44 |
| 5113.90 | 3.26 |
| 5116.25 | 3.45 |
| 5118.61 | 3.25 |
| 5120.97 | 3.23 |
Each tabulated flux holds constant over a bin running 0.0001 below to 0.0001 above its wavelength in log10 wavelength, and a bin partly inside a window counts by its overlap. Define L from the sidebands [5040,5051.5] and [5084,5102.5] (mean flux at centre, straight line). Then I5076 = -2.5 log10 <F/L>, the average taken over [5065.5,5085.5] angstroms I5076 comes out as -0.042 mag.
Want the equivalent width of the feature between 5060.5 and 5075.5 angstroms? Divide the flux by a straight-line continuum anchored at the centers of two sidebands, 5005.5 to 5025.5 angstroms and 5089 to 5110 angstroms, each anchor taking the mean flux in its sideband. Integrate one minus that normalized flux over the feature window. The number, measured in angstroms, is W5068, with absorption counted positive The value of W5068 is 0.3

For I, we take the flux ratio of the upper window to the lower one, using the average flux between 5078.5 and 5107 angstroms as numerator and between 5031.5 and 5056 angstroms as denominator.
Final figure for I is 1.0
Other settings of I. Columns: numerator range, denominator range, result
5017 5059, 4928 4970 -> 0.96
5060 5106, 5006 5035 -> 1.06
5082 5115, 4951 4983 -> 0.98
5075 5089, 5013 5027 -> 1.08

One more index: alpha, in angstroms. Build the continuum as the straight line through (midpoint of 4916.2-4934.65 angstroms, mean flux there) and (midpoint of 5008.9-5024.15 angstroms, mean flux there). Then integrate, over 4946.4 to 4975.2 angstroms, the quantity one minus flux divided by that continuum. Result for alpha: -1.0 angstroms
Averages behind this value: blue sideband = 2.93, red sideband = 2.87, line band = 3.01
